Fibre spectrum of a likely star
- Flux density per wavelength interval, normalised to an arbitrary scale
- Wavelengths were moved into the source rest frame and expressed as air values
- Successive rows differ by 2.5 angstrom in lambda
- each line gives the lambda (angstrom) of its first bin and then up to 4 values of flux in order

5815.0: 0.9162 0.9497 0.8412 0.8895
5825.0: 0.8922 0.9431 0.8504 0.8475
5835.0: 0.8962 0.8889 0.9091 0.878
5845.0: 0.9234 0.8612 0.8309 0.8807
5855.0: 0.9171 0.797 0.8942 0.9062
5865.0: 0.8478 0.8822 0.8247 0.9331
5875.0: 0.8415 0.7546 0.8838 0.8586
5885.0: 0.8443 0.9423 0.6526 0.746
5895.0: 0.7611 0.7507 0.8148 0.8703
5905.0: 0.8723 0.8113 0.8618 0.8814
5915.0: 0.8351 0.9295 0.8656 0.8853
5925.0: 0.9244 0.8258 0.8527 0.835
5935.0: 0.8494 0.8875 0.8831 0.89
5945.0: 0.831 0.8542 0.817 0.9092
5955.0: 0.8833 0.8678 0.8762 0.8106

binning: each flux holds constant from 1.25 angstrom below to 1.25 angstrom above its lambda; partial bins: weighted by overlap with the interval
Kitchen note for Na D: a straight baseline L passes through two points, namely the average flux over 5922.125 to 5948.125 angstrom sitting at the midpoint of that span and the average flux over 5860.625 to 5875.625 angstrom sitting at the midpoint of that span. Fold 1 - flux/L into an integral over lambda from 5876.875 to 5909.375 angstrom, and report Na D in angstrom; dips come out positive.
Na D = 2.1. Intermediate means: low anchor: 0.875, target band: 0.815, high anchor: 0.865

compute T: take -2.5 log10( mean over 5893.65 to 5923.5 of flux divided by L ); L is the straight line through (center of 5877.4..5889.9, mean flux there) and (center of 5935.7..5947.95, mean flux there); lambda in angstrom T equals 0.02 mag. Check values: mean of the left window 0.847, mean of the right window 0.869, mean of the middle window 0.844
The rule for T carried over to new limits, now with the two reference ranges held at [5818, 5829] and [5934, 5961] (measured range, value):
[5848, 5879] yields 0.033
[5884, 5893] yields 0.106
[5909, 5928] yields -0.005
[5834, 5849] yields -0.001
